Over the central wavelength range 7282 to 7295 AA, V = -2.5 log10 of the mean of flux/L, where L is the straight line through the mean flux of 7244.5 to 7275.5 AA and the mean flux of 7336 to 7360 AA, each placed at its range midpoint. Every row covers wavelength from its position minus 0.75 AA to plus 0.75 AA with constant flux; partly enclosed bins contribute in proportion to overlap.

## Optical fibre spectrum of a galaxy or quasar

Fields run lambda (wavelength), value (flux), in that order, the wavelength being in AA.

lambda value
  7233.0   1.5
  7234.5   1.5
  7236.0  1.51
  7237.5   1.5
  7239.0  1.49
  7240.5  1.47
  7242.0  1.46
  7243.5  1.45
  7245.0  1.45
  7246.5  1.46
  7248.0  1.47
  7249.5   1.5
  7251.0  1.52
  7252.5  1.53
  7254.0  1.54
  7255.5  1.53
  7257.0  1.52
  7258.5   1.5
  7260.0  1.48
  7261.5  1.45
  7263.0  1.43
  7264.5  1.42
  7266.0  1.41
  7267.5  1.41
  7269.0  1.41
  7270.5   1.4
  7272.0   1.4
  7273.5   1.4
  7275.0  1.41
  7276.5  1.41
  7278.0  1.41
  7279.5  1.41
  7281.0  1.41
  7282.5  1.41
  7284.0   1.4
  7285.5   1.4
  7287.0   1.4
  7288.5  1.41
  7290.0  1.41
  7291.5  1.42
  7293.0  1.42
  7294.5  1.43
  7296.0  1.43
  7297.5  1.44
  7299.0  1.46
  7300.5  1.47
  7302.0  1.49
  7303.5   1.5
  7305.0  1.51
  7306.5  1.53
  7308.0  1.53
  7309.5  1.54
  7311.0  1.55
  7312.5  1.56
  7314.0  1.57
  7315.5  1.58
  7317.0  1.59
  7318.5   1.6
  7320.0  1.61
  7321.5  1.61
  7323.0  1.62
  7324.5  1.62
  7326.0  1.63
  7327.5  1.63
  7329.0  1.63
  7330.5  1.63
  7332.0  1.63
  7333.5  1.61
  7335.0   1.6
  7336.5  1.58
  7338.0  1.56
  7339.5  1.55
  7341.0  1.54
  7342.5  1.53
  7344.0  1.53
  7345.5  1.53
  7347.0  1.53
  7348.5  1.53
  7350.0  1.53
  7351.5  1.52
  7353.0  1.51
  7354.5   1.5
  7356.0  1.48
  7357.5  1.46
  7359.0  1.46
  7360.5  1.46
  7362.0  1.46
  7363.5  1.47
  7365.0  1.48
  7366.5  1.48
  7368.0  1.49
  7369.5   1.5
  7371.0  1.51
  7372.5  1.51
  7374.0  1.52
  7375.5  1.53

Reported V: 0.05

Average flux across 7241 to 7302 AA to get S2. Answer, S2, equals 1.44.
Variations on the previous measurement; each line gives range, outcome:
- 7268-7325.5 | 1.48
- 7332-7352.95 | 1.55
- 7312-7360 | 1.56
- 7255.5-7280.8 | 1.43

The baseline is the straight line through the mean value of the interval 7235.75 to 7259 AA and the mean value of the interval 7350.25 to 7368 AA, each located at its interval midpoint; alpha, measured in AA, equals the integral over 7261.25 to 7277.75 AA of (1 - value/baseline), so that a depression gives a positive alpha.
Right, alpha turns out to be 0.9 AA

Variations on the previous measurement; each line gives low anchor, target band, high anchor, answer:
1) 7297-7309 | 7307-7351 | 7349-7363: -2.6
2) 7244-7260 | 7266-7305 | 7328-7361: 2.4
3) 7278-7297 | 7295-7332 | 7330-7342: -1.2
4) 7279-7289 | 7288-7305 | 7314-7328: 0.3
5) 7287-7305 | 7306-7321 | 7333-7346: -0.8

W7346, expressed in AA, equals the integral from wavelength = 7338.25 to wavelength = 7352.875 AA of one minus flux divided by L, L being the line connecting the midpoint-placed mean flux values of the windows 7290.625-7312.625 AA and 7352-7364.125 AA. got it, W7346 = -0.5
